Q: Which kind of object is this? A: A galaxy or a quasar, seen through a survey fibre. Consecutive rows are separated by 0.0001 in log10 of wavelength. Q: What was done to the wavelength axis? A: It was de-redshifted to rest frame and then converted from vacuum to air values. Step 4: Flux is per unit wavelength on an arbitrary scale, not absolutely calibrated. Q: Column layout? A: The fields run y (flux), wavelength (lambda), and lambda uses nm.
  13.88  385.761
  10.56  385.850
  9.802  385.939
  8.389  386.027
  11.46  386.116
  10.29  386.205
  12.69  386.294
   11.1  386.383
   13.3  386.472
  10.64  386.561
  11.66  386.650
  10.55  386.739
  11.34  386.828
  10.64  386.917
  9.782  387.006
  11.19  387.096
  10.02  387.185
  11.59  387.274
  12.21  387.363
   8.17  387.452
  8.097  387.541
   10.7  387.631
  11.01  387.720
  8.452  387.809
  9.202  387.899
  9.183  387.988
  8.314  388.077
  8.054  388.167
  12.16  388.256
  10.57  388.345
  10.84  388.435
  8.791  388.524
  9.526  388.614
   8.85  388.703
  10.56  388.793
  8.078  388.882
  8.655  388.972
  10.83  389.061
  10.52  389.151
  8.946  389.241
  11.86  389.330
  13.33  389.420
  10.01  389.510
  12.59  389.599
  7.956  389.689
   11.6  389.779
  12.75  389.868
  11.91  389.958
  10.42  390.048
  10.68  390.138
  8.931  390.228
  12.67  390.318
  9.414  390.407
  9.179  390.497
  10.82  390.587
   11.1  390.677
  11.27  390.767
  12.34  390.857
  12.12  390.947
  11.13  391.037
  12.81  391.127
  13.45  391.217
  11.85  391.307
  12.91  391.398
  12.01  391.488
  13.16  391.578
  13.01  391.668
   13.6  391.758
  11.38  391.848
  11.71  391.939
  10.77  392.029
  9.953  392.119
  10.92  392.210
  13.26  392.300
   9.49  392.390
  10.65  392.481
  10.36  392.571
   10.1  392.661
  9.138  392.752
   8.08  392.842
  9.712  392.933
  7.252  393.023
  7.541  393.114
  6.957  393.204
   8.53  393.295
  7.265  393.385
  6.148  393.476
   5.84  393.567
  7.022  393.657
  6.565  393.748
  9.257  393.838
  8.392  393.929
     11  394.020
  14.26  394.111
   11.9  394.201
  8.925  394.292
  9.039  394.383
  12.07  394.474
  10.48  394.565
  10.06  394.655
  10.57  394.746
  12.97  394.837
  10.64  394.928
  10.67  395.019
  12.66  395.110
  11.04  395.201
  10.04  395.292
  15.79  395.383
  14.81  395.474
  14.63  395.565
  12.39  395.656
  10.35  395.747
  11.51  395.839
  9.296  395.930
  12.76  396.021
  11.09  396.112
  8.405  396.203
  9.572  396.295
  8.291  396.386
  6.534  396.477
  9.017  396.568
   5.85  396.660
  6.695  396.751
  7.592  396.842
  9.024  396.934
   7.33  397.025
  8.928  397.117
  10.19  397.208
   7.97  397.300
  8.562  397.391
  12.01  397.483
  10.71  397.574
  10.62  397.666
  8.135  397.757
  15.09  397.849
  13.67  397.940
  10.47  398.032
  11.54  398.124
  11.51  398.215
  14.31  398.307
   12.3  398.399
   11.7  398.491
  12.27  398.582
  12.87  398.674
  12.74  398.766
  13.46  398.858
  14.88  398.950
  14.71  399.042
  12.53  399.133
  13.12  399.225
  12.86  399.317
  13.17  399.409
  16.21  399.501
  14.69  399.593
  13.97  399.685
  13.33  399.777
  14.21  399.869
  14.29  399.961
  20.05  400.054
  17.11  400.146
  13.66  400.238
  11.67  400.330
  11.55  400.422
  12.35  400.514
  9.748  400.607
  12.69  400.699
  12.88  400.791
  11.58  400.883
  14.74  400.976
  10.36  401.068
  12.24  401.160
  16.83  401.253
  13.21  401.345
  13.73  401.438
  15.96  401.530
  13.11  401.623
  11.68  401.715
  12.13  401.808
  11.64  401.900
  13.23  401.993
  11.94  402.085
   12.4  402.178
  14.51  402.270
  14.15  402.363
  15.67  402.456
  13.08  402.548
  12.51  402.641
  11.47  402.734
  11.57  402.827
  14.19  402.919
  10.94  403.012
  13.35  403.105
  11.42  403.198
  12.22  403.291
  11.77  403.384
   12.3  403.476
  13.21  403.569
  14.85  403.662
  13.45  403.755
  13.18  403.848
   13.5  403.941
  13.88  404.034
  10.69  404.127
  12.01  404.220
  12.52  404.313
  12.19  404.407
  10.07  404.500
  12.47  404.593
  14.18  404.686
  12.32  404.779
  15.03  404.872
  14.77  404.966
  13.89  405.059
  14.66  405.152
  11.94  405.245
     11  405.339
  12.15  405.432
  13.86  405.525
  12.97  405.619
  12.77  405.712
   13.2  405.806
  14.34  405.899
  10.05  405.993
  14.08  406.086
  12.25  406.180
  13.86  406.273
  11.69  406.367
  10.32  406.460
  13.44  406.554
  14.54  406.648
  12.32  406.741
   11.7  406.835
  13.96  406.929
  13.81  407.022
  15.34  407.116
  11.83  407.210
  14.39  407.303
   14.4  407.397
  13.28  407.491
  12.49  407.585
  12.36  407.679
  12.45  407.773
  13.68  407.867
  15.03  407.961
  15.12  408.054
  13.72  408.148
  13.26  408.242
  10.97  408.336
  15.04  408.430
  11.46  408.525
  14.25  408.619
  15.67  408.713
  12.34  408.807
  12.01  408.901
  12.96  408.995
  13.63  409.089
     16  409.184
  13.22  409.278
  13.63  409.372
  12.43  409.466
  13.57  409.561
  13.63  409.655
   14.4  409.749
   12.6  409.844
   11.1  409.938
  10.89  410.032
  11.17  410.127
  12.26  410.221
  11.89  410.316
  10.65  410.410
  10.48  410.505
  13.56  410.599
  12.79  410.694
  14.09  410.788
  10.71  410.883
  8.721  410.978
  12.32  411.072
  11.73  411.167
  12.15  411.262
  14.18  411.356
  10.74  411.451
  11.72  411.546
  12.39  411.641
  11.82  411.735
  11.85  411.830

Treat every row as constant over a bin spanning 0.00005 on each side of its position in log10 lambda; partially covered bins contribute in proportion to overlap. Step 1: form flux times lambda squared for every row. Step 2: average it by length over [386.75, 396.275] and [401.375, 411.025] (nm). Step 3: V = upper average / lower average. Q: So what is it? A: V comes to 1.32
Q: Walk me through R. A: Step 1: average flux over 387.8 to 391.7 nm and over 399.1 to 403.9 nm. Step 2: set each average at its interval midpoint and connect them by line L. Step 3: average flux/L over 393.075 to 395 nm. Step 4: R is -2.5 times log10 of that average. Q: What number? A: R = 0.24 mag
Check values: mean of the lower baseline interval 10.8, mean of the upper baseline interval 13.2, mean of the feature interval 9.34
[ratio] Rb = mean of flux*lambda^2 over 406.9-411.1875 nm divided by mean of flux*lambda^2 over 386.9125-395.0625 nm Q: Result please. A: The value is 1.4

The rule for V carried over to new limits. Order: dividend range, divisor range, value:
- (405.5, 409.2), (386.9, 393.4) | 1.38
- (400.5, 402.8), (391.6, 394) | 1.44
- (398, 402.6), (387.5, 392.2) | 1.30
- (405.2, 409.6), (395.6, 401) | 1.18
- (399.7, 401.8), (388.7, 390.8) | 1.35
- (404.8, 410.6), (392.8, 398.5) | 1.38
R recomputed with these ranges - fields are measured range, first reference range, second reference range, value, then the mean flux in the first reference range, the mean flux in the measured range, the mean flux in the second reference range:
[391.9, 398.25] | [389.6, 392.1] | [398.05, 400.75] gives 0.24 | 11.5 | 10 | 13.4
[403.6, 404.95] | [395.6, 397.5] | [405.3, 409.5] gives -0.08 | 9.19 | 12.9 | 13.2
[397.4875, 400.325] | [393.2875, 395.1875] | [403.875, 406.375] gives -0.20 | 9.78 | 13.3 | 12.8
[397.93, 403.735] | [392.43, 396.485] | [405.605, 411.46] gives -0.16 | 10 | 13.1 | 12.9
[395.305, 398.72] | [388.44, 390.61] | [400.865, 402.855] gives 0.13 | 10.4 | 10.6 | 13.1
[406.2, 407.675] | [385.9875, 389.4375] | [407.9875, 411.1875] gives -0.06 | 10.3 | 13.1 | 12.7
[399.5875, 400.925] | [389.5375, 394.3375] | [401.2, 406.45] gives -0.12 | 10.4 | 13.6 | 12.9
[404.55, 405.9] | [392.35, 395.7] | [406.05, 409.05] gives -0.05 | 10.1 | 13.3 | 13.2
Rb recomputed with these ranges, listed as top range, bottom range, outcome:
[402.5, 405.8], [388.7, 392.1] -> 1.22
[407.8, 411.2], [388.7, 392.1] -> 1.26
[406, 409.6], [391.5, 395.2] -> 1.42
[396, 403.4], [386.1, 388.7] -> 1.25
